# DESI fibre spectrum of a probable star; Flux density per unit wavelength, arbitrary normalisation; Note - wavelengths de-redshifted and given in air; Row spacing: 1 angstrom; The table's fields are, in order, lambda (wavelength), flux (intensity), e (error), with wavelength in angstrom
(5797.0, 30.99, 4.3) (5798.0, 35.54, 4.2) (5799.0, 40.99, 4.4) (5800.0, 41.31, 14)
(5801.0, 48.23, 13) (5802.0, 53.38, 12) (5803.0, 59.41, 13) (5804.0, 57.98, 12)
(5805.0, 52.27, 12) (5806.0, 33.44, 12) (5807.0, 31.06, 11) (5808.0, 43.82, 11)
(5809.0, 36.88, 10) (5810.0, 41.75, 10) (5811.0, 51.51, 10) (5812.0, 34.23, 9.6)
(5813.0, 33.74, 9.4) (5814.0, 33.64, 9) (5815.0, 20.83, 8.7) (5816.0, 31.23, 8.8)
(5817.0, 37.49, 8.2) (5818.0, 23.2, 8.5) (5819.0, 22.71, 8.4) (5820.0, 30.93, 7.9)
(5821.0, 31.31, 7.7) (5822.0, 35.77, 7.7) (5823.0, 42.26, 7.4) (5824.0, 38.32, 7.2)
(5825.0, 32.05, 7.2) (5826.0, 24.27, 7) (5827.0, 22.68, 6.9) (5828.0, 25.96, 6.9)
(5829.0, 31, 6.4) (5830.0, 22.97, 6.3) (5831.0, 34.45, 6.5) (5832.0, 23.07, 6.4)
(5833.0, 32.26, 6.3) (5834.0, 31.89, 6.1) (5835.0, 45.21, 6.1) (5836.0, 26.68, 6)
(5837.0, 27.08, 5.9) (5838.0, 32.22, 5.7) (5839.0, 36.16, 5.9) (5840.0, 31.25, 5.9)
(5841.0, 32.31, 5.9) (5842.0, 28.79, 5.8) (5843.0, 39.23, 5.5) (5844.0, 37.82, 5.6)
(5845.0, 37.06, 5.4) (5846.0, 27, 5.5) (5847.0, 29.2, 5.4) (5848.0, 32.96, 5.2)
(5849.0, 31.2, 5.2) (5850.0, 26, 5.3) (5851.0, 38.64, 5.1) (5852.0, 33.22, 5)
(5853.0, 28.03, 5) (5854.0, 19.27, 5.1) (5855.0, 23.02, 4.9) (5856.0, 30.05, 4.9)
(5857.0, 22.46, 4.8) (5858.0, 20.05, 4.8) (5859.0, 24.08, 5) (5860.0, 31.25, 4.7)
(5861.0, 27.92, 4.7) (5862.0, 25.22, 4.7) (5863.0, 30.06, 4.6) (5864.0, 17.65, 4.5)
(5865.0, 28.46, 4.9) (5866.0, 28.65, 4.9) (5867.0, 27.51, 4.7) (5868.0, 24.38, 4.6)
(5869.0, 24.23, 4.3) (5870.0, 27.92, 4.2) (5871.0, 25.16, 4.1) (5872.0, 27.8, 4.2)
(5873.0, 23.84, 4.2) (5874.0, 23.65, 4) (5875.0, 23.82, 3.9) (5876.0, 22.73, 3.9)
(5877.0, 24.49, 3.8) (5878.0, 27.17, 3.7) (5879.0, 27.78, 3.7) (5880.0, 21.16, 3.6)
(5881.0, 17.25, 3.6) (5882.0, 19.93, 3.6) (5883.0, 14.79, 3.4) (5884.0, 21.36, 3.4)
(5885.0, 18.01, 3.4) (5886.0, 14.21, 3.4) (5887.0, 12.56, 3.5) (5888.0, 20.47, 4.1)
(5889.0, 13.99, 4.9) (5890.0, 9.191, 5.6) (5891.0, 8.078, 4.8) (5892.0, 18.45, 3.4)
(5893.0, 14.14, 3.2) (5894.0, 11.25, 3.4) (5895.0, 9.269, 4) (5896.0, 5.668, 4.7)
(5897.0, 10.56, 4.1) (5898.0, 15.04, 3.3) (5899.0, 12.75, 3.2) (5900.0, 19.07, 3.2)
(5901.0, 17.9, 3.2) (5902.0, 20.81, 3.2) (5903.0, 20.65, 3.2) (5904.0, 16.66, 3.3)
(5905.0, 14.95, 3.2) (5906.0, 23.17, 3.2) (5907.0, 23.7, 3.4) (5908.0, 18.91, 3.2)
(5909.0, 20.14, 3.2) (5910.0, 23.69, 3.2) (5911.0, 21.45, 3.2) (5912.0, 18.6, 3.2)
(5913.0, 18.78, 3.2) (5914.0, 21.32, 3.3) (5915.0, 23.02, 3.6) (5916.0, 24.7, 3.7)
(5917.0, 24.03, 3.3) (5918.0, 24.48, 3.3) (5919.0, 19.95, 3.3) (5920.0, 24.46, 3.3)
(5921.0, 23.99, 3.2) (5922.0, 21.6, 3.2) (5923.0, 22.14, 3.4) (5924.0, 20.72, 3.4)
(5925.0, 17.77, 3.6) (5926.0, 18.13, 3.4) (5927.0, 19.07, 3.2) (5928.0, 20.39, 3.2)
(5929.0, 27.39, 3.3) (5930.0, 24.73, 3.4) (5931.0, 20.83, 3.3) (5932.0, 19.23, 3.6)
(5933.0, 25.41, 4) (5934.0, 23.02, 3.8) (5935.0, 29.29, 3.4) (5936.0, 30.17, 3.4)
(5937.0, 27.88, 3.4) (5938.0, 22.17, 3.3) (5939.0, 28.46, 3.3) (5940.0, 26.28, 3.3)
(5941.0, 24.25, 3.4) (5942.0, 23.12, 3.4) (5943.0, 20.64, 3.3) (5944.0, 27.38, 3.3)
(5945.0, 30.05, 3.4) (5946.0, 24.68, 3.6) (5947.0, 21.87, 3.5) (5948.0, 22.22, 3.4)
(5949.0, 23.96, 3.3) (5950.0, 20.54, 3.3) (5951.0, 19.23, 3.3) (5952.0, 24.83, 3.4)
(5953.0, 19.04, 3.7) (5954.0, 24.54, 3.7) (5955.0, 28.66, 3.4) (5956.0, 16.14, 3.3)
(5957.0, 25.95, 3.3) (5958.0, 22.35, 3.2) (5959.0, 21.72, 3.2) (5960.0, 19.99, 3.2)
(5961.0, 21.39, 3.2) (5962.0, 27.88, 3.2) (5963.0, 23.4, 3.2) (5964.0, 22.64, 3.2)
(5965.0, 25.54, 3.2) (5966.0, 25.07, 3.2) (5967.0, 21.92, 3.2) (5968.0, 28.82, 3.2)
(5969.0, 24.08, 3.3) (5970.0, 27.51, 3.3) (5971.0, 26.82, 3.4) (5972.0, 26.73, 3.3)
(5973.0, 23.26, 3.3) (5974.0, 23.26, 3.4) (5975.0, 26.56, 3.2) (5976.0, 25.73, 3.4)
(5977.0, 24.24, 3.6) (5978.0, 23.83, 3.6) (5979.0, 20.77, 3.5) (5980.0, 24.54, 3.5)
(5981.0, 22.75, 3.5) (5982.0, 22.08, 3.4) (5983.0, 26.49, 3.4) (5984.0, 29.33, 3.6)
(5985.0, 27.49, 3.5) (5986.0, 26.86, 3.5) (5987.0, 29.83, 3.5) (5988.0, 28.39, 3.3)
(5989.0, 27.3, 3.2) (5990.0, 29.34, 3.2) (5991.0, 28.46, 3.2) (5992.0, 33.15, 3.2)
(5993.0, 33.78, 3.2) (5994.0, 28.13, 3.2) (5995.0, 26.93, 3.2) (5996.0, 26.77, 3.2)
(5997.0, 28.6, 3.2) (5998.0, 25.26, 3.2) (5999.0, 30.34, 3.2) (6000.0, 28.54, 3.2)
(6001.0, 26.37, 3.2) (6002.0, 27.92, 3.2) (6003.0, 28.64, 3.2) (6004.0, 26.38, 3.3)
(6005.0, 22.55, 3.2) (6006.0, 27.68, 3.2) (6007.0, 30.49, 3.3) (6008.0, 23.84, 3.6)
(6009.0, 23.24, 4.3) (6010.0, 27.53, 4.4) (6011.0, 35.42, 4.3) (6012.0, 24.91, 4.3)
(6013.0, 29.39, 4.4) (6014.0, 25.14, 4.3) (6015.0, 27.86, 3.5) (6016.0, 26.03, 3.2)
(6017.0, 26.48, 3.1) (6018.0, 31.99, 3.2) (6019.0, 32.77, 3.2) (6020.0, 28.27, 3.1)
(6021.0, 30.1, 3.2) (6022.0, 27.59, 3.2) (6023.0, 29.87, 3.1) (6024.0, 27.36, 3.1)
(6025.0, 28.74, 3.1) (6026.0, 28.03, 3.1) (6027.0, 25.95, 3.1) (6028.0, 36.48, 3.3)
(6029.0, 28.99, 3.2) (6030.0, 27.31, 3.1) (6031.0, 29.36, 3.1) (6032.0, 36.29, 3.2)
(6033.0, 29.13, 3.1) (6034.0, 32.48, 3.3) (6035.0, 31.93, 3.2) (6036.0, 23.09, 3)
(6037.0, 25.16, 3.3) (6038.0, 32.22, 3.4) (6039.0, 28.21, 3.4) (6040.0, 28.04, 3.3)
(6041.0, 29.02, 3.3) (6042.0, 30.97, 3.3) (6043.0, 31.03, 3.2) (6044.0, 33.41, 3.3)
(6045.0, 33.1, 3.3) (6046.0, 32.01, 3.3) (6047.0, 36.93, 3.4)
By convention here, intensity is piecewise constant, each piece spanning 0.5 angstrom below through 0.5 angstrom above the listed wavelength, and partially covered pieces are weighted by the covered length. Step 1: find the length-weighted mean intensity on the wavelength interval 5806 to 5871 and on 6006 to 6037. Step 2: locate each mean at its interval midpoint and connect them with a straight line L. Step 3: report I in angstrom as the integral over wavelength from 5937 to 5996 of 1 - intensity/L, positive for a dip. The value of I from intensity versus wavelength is 8.5 angstrom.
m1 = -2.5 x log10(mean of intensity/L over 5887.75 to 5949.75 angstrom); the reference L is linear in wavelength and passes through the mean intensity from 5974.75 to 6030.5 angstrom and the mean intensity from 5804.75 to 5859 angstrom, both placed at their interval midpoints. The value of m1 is 0.39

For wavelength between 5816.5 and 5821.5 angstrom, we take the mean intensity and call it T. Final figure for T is 29.1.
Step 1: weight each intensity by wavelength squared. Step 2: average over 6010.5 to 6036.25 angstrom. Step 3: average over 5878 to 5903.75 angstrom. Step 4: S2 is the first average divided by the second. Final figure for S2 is 1.92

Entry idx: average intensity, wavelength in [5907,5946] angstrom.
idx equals 23.1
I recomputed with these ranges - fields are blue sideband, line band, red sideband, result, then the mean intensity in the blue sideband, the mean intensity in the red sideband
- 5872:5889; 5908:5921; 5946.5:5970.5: -0.05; 20.8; 23.3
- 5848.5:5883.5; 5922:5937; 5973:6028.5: 2.01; 25.4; 27.5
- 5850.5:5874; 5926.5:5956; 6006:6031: 3.74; 26.4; 28.5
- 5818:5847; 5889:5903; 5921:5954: 6.84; 31.3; 23.4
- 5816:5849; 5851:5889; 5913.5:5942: 6.04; 31.4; 23.4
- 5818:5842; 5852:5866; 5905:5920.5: 1.02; 30.8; 21.8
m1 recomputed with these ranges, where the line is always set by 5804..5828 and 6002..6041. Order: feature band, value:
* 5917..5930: 0.39 mag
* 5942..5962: 0.31 mag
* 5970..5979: 0.20 mag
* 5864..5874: 0.26 mag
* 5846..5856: 0.16 mag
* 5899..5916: 0.50 mag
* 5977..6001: 0.08 mag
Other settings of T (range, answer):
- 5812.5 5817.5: 31.4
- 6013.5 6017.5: 26.4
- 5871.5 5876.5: 24.4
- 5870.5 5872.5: 26.5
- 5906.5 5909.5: 20.9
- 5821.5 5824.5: 38.8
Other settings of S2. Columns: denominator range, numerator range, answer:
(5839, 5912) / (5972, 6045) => 1.29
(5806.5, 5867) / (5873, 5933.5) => 0.64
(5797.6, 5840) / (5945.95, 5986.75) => 0.71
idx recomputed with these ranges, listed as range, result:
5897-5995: 23.5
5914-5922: 23.3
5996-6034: 28.4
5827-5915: 23.8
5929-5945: 25.1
